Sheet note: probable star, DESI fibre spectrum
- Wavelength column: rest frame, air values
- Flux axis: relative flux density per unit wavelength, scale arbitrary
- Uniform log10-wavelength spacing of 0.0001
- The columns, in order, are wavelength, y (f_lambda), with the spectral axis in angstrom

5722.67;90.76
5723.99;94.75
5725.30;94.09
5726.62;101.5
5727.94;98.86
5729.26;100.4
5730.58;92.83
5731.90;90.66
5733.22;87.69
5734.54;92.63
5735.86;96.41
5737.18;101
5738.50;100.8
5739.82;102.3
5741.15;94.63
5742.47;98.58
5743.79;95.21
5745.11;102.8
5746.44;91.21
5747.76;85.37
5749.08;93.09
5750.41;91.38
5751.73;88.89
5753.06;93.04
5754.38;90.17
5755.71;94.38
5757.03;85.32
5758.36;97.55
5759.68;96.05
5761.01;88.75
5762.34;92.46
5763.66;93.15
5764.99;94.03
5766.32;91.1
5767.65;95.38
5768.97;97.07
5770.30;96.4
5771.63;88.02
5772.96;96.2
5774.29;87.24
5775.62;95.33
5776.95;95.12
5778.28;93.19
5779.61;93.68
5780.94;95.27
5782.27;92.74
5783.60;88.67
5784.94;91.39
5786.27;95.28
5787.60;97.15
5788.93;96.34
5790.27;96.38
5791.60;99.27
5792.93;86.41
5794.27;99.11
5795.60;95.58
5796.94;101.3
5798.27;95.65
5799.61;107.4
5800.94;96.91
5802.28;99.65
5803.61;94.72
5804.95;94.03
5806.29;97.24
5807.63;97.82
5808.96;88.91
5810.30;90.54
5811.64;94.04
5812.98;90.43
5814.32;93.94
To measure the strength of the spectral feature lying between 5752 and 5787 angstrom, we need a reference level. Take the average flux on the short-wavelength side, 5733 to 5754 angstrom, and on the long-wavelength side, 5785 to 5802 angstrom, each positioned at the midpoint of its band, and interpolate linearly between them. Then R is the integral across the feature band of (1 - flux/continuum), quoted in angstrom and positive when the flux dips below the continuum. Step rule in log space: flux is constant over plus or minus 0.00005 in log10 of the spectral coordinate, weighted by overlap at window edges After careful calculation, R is 1.1 angstrom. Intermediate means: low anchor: 94.8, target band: 92.9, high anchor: 97.1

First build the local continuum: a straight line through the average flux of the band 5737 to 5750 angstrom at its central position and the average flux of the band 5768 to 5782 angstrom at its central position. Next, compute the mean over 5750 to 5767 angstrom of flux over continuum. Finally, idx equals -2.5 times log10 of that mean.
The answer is 0.04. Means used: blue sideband 96.2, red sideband 93.8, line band 92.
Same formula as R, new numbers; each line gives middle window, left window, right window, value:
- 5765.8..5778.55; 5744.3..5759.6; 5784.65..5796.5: 0.06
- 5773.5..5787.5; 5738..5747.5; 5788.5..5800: 0.61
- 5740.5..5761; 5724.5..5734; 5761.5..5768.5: 0.22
